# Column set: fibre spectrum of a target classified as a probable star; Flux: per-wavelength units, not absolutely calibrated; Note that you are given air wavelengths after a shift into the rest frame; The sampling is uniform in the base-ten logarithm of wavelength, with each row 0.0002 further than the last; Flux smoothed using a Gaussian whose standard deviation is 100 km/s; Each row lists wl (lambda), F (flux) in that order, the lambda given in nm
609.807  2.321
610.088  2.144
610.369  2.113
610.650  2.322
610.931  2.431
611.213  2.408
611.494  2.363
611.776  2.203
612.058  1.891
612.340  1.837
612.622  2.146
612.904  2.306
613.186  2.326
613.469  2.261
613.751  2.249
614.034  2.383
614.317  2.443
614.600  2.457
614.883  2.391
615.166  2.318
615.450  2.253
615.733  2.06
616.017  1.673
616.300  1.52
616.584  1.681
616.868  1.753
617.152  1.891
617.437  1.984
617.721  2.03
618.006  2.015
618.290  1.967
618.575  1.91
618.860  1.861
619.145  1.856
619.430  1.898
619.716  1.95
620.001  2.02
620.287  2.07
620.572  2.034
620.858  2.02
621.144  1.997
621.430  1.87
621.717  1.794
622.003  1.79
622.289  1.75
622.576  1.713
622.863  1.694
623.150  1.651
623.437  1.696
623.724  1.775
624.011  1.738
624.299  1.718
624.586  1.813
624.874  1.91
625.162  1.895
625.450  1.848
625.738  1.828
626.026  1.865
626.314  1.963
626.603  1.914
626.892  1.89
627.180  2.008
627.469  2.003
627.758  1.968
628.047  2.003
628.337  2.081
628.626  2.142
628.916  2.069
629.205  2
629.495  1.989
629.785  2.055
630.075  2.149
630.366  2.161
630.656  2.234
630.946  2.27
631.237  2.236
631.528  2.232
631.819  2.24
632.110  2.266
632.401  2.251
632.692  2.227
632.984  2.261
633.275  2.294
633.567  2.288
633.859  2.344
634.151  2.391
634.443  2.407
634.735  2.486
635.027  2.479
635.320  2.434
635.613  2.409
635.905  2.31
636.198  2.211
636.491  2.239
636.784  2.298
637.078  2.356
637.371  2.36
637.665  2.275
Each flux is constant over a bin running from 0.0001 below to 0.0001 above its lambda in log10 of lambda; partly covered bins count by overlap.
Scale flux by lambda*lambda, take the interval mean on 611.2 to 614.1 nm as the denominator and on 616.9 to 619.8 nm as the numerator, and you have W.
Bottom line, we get 0.9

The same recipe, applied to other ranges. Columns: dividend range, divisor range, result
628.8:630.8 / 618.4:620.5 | 1.11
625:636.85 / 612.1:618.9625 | 1.10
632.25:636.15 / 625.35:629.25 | 1.22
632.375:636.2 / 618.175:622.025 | 1.27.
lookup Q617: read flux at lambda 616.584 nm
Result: 1.681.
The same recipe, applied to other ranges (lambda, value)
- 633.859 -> 2.344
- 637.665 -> 2.275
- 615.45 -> 2.253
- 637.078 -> 2.356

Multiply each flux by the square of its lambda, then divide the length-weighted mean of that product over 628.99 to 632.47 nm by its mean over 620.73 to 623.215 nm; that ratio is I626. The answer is 1.23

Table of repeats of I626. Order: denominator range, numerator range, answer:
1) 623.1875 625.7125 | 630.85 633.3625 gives 1.29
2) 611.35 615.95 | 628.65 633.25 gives 1.03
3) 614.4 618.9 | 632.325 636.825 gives 1.24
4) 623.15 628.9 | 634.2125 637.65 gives 1.28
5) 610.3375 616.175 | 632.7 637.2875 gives 1.13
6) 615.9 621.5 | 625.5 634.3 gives 1.15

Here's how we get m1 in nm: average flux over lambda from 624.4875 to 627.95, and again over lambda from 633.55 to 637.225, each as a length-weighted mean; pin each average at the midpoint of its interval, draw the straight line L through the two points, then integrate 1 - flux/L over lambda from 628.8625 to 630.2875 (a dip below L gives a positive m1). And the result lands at 0.01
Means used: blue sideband 1.91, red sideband 2.36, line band 2.06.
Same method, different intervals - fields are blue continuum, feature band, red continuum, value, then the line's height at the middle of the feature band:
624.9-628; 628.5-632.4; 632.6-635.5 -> -0.01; 2.15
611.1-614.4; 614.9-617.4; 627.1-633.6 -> 0.33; 2.21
